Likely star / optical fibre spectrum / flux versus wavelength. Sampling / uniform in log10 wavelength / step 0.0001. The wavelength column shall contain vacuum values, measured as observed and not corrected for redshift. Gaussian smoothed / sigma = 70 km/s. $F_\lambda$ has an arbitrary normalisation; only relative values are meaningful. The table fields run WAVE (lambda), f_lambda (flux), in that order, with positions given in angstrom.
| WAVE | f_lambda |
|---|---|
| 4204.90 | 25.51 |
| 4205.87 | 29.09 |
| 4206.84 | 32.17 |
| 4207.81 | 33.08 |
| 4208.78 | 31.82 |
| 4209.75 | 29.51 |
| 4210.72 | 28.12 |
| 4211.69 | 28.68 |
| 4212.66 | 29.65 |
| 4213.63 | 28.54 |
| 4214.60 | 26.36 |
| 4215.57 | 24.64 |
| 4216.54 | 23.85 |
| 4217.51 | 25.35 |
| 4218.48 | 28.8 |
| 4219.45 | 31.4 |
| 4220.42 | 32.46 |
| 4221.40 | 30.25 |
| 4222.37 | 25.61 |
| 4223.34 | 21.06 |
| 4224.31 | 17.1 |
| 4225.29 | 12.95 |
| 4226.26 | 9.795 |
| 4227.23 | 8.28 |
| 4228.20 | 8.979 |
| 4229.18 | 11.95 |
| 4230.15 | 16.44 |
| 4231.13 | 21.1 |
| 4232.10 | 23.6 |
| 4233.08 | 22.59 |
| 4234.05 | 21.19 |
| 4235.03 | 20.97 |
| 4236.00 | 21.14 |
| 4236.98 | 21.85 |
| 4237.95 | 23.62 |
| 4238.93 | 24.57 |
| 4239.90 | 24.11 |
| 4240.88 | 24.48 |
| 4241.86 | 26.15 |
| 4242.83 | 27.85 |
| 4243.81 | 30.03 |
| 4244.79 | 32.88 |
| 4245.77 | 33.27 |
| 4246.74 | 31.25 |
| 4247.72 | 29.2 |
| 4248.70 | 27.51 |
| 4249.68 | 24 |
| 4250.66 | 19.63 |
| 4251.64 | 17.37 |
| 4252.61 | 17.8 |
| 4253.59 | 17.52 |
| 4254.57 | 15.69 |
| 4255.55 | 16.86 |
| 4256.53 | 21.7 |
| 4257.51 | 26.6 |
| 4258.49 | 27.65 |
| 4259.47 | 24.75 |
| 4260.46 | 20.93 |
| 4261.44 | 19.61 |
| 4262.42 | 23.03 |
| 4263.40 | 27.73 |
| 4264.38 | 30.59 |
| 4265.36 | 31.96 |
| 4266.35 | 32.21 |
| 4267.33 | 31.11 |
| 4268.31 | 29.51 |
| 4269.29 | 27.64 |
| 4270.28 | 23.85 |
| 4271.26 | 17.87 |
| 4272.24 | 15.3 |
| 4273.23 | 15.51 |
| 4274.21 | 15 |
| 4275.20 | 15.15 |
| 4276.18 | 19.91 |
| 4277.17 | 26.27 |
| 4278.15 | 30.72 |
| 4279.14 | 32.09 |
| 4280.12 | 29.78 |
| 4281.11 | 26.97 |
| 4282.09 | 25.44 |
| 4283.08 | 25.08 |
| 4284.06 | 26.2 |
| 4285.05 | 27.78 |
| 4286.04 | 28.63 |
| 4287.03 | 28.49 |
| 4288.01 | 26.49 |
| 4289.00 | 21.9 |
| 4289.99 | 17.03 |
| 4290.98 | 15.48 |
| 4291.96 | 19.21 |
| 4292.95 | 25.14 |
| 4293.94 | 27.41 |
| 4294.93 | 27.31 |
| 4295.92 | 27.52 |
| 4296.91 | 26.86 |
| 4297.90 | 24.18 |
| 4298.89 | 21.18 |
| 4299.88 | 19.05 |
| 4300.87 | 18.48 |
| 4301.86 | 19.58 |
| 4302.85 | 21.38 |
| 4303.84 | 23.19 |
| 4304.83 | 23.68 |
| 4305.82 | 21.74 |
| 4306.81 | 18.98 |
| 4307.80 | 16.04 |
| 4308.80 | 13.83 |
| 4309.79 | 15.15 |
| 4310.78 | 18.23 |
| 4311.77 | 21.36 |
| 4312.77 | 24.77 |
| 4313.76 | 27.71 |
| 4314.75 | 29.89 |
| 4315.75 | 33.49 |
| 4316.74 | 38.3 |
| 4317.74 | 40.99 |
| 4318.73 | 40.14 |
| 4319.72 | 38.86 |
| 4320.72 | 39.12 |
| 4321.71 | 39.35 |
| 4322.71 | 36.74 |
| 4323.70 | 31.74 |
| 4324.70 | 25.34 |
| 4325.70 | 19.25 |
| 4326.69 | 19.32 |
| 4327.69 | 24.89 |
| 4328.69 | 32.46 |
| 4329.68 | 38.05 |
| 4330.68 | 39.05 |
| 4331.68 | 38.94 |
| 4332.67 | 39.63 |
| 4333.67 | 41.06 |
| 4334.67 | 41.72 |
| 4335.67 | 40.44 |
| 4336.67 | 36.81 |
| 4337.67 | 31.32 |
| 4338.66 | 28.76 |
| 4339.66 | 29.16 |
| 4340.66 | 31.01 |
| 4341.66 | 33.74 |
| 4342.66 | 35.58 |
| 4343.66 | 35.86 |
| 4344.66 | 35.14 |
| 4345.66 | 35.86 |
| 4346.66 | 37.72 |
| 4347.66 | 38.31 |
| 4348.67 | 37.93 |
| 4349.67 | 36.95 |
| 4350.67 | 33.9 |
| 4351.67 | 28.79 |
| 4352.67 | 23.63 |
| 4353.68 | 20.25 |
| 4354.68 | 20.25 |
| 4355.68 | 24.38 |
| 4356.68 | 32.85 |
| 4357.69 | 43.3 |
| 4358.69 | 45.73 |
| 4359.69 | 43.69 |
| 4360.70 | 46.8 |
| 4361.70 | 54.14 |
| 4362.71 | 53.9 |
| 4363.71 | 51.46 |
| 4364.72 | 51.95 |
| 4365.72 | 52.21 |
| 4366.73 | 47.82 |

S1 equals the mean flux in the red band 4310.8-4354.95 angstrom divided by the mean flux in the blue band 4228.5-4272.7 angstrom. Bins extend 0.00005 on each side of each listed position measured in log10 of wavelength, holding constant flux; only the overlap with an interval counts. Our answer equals 1.38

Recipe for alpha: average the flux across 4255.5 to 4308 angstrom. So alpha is 23.9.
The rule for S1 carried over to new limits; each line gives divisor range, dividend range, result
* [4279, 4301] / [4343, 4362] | 1.43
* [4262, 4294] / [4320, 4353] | 1.37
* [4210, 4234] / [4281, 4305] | 1.06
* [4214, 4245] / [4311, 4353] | 1.49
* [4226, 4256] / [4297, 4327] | 1.20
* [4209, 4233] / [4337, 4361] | 1.48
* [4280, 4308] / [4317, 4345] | 1.47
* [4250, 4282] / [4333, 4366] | 1.59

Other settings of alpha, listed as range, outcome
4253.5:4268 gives 24.8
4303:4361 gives 31.6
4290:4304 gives 22.4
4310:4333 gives 31.8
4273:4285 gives 24.3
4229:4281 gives 23.9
